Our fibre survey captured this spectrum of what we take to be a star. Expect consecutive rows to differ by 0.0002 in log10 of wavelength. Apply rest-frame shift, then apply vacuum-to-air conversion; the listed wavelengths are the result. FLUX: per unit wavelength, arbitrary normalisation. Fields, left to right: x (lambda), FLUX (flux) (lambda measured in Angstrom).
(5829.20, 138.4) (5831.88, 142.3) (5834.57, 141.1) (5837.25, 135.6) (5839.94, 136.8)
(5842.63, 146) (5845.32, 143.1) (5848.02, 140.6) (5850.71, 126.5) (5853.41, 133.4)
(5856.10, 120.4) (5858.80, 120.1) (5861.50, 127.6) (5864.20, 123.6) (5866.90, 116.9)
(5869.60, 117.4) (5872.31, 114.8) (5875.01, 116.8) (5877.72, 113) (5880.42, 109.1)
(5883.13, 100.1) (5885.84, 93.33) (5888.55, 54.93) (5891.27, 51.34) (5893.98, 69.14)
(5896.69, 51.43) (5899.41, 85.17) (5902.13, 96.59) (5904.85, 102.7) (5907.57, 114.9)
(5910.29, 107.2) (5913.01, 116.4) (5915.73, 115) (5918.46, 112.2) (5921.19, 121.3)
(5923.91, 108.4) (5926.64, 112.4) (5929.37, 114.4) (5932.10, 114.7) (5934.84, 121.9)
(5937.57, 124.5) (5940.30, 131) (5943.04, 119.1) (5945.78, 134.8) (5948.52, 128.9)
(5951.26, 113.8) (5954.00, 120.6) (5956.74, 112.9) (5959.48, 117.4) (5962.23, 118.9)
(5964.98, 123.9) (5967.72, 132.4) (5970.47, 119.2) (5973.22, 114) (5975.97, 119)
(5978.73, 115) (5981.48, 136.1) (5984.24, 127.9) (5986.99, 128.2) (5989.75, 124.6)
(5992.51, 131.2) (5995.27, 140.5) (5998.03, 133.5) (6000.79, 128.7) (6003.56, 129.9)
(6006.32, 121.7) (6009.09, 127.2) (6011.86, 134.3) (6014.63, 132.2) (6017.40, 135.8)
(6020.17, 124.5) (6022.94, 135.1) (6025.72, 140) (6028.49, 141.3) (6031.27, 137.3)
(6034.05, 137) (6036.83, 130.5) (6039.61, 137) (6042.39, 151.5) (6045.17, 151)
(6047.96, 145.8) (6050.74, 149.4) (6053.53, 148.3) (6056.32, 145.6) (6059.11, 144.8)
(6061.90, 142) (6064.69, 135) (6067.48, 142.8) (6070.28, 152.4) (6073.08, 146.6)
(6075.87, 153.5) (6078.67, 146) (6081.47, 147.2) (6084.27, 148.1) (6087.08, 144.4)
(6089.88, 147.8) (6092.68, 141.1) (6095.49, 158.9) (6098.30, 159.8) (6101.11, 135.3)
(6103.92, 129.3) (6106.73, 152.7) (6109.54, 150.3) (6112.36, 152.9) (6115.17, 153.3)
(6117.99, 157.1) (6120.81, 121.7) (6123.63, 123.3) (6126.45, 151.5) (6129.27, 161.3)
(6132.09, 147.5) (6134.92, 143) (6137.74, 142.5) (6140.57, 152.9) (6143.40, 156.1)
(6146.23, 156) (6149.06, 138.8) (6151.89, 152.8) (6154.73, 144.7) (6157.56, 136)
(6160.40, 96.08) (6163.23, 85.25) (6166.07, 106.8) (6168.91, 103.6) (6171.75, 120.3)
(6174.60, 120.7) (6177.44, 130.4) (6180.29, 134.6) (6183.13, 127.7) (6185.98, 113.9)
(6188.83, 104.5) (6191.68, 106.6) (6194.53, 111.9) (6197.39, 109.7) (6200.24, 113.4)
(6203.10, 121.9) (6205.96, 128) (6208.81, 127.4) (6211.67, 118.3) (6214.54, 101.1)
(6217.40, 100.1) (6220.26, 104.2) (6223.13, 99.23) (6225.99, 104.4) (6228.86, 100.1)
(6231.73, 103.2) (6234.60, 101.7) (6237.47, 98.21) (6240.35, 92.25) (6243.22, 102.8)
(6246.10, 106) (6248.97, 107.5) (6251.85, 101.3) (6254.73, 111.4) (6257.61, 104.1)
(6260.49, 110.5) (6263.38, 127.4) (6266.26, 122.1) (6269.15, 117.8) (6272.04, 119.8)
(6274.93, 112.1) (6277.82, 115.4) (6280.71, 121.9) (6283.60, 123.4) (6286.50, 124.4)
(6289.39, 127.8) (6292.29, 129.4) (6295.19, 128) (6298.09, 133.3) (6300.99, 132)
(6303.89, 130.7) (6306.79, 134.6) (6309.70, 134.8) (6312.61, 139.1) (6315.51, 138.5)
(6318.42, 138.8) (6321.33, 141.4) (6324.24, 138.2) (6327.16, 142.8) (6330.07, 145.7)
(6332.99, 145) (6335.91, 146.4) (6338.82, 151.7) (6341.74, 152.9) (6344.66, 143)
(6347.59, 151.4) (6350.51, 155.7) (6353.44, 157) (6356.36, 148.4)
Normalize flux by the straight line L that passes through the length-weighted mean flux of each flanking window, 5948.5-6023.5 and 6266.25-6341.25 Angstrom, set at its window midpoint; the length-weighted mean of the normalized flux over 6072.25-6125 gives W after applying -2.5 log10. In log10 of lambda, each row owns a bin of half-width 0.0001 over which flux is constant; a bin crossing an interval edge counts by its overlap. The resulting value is -0.14 mag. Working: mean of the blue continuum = 126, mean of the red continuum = 133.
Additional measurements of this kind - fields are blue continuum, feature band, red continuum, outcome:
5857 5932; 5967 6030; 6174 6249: -0.217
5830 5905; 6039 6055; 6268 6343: -0.218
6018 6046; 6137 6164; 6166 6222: -0.131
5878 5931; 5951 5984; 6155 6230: -0.198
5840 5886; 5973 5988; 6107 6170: 0.045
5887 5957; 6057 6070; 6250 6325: -0.248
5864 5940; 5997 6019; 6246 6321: -0.192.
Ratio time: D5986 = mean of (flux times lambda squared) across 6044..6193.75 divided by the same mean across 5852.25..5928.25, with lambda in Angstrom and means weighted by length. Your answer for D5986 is 1.4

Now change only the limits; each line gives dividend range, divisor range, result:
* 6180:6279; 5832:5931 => 1.11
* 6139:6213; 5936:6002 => 1.06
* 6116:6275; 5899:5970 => 1.12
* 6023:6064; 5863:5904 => 1.60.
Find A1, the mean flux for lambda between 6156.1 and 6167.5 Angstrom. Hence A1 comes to 106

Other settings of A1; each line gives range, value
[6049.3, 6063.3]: 146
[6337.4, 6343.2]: 152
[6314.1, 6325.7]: 139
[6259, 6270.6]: 119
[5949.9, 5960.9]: 116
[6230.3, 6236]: 102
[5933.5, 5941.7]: 126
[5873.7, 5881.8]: 113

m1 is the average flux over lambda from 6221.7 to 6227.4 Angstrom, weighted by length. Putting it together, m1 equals 102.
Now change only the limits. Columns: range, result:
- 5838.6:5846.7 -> 142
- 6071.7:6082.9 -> 148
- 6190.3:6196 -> 109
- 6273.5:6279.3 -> 114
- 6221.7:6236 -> 102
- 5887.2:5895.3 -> 58.4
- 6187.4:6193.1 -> 106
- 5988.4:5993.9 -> 128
